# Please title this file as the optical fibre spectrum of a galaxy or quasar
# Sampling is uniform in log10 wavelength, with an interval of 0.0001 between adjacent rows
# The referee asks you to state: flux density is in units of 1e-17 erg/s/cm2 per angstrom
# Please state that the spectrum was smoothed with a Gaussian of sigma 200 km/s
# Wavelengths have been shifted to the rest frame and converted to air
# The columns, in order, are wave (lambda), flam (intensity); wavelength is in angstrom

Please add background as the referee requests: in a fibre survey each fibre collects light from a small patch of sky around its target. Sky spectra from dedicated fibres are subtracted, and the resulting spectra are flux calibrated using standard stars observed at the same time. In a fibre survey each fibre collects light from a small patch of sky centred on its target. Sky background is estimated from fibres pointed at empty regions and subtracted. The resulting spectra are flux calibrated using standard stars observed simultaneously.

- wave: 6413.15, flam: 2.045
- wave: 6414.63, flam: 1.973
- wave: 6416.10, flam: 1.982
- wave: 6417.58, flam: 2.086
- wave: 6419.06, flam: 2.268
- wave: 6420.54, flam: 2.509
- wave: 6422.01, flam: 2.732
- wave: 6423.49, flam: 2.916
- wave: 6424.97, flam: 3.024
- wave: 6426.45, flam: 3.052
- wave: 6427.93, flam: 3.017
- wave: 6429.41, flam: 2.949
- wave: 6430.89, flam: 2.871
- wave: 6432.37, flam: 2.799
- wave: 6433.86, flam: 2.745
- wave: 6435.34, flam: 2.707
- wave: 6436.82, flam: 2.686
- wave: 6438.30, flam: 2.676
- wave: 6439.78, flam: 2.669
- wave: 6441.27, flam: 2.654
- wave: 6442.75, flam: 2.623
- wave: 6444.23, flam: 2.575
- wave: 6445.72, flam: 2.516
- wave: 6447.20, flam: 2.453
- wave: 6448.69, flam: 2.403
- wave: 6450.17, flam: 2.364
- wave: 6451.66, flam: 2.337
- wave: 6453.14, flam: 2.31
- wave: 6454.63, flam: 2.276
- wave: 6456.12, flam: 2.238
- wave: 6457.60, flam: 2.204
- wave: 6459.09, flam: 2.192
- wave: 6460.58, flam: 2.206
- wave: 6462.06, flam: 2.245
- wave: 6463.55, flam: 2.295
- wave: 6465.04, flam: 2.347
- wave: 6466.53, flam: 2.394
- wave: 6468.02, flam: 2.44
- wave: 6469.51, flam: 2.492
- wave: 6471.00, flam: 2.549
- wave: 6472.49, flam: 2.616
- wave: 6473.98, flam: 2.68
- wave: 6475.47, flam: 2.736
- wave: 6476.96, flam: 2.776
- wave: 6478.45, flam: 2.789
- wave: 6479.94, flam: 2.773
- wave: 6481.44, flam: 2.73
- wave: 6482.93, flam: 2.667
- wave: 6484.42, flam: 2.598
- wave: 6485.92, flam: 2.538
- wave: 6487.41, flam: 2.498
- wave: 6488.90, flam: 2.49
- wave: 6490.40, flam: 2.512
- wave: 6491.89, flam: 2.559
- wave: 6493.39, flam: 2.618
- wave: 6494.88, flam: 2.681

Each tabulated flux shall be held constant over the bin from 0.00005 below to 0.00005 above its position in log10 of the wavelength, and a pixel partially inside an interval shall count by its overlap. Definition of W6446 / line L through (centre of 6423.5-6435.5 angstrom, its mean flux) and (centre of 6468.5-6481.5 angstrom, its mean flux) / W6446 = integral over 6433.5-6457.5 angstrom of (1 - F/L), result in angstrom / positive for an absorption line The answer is 2.7 angstrom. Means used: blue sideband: 2.9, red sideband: 2.67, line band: 2.5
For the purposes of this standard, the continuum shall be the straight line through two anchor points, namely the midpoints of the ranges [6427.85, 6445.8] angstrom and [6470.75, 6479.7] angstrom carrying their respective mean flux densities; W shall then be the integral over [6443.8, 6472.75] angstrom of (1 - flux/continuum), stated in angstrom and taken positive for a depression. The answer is 3.7 angstrom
